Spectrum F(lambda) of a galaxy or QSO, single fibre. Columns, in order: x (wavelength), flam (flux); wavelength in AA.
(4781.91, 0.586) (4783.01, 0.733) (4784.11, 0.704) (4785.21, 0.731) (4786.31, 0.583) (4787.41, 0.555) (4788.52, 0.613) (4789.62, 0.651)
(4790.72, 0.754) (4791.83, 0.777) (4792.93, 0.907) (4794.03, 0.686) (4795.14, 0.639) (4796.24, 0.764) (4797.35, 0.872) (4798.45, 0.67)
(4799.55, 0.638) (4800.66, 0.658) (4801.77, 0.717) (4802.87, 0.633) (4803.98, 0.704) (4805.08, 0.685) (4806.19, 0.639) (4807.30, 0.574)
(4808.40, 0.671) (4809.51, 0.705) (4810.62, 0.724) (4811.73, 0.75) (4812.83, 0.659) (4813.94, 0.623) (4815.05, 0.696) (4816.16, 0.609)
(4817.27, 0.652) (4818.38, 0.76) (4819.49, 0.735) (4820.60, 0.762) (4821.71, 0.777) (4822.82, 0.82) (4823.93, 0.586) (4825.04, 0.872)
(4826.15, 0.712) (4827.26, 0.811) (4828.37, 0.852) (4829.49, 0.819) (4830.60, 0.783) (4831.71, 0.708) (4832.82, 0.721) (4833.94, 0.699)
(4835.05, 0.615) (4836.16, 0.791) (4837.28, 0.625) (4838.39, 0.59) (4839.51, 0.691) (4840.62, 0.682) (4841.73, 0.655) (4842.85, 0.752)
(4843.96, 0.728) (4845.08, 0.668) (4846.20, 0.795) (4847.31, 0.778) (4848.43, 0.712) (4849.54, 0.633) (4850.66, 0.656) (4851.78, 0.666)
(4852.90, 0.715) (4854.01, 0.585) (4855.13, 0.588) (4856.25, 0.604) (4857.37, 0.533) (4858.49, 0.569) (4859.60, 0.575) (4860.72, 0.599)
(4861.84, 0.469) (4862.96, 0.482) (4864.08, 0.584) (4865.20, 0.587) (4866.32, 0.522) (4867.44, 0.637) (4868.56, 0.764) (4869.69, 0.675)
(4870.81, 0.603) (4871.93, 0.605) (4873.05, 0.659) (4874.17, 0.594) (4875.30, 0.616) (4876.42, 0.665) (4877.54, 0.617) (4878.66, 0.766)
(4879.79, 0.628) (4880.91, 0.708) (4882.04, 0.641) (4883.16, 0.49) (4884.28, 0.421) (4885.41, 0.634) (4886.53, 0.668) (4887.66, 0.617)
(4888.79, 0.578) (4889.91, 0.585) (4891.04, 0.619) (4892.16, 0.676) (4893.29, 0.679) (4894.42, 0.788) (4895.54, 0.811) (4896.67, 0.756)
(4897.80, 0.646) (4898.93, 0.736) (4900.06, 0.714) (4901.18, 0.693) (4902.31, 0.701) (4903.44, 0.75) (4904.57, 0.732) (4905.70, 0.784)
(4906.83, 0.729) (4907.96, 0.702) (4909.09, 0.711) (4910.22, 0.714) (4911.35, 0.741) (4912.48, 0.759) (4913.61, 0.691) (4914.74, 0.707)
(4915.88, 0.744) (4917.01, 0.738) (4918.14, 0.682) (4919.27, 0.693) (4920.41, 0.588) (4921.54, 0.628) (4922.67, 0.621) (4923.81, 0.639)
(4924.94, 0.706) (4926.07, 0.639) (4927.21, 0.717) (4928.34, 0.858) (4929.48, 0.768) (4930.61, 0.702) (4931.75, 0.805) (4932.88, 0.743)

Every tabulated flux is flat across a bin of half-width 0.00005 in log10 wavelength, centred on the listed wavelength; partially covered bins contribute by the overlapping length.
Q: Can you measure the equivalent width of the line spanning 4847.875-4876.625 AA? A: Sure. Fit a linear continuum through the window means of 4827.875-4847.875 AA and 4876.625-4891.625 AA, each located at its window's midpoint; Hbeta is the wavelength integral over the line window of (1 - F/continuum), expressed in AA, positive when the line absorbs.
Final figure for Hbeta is 2.3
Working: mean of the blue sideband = 0.719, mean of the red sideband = 0.615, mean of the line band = 0.611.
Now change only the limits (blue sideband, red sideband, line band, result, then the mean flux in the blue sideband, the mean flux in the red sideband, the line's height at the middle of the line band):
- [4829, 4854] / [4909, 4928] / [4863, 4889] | 2.91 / 0.701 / 0.691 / 0.696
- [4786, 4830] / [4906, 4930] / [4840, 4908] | 5.14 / 0.708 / 0.704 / 0.706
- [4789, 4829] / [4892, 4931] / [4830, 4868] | 3.58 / 0.715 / 0.713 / 0.714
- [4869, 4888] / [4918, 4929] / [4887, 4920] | -2.58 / 0.625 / 0.678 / 0.654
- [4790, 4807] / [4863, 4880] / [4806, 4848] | -2.05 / 0.713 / 0.63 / 0.681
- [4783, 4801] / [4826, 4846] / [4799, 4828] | 0.41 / 0.702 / 0.718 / 0.71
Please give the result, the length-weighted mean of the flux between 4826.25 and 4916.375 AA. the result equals 0.67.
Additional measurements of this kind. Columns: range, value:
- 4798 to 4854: 0.702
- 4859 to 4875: 0.597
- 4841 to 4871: 0.635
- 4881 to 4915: 0.683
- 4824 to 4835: 0.759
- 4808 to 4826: 0.713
